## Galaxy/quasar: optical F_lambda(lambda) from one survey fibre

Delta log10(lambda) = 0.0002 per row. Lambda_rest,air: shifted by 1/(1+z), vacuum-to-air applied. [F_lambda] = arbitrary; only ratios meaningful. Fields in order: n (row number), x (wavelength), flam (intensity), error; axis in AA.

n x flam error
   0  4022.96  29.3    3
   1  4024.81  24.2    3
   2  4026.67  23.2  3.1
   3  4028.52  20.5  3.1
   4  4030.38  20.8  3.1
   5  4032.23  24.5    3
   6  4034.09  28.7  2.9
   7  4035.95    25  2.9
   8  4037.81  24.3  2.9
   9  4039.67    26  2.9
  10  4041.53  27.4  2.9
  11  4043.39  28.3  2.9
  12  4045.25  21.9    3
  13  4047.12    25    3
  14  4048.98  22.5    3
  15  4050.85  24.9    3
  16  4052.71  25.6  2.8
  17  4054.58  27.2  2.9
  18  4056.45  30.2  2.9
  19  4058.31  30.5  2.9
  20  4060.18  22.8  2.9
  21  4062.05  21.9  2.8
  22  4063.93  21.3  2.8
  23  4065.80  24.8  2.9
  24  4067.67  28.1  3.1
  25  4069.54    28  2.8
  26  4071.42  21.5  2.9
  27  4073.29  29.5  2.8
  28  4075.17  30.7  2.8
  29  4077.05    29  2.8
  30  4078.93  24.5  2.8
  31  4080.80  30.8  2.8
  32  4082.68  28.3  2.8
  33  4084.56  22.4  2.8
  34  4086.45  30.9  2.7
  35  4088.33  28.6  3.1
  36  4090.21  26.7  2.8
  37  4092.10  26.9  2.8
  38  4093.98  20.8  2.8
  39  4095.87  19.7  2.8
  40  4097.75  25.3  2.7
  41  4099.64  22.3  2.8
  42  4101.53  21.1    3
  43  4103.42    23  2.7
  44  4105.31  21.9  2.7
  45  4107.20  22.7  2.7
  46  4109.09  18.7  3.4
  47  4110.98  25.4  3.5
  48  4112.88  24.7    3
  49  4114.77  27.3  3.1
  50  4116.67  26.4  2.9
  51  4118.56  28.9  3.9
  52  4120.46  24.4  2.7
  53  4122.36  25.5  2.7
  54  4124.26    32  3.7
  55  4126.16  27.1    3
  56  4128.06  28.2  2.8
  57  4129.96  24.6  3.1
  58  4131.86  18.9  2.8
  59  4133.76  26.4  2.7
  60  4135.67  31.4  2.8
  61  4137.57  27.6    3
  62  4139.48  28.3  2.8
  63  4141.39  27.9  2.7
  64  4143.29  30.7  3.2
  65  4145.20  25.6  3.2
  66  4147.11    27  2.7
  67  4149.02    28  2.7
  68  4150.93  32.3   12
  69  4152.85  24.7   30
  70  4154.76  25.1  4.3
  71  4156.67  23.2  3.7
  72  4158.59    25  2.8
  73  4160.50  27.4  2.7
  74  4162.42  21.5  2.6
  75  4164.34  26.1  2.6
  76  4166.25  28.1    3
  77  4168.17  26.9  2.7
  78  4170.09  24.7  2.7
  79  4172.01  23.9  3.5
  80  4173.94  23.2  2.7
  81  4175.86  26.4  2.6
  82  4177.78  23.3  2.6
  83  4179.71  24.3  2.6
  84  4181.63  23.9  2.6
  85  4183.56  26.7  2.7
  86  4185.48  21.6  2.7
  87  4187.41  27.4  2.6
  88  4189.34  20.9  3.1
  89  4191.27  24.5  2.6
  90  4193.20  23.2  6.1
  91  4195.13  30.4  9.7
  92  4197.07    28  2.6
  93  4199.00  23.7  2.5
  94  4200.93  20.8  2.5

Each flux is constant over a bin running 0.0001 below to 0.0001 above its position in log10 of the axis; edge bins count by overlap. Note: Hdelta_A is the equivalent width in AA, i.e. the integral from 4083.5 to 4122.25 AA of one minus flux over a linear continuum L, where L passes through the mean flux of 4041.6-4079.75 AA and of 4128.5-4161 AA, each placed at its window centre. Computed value 2.8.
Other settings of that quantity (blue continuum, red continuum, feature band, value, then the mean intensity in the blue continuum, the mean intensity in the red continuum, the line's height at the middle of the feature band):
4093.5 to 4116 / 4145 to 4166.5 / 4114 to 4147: -3.6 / 22.8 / 26.1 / 24.5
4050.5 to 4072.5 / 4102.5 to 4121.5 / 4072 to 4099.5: -1.6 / 25.6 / 24.4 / 25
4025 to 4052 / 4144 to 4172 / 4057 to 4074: -0.4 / 24.5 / 26.1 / 24.9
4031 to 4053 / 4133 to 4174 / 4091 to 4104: 1.6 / 25.3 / 26.7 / 26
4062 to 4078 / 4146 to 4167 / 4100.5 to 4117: 1.8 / 26.3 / 26.2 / 26.3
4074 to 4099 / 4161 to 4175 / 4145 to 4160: -0.7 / 26.5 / 25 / 25.3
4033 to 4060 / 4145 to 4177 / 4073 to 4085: -0.9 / 26.1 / 25.8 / 26.1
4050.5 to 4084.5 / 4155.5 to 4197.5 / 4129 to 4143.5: -0.7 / 26.6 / 25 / 25.6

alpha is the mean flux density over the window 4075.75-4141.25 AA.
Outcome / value 25.7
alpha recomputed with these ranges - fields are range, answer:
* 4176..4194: 24.1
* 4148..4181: 25.5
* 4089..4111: 22.8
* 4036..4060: 26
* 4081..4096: 26.1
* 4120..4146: 27.1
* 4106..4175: 26.1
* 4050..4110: 25.3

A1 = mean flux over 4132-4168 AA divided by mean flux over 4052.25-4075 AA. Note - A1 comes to 1.03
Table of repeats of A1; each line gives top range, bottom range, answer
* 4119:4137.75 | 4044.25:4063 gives 1.05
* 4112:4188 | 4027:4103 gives 1.03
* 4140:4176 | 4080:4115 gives 1.07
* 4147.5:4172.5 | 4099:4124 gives 1.07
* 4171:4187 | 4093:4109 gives 1.11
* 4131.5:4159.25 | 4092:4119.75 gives 1.14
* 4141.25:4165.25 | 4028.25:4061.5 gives 1.04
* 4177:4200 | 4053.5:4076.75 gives 0.94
